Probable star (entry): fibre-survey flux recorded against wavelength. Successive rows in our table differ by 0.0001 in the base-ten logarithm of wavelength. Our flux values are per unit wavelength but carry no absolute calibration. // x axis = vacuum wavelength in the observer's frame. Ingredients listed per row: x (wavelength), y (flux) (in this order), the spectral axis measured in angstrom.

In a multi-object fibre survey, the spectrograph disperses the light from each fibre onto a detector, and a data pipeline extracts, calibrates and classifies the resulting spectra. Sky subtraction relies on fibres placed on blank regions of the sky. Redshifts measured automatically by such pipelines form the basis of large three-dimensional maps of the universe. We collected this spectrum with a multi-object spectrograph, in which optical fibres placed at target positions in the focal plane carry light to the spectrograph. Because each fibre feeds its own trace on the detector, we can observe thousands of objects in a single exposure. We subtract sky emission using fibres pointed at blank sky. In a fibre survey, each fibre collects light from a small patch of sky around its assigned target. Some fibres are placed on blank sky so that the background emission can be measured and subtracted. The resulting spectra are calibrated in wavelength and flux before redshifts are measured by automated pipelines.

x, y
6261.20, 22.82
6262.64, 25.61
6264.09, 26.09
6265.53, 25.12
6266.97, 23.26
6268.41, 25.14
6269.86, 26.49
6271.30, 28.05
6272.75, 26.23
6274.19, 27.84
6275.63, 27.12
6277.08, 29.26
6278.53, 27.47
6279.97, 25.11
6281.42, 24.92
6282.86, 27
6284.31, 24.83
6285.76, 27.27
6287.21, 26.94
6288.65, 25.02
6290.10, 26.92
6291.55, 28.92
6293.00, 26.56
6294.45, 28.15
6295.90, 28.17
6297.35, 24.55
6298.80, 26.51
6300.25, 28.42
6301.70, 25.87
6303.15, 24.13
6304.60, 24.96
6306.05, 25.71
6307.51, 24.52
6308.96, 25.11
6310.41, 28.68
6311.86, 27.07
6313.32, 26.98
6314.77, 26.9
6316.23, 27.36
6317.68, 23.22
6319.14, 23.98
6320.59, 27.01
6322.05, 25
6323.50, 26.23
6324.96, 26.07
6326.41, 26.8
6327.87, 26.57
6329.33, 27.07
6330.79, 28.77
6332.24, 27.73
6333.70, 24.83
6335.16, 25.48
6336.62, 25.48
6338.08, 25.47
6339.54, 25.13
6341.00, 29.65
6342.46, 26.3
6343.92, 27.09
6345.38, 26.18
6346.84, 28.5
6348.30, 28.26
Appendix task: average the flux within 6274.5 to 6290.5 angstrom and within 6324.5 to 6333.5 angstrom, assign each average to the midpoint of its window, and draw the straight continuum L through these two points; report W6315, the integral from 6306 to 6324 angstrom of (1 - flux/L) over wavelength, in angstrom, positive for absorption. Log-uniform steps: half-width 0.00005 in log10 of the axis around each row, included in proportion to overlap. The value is 0.6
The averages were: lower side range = 26.6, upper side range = 27.1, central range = 26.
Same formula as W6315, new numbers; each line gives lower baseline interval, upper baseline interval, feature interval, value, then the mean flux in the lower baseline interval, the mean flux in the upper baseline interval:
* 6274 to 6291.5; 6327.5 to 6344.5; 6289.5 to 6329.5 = 0.50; 26.7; 26.6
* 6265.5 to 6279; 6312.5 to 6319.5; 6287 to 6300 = -0.34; 26.7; 25.8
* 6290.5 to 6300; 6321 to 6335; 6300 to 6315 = 0.46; 27.2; 26.5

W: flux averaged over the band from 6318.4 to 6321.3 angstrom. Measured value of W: 25.5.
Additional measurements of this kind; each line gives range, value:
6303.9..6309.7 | 25.1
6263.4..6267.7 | 24.9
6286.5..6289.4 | 26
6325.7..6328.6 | 26.6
